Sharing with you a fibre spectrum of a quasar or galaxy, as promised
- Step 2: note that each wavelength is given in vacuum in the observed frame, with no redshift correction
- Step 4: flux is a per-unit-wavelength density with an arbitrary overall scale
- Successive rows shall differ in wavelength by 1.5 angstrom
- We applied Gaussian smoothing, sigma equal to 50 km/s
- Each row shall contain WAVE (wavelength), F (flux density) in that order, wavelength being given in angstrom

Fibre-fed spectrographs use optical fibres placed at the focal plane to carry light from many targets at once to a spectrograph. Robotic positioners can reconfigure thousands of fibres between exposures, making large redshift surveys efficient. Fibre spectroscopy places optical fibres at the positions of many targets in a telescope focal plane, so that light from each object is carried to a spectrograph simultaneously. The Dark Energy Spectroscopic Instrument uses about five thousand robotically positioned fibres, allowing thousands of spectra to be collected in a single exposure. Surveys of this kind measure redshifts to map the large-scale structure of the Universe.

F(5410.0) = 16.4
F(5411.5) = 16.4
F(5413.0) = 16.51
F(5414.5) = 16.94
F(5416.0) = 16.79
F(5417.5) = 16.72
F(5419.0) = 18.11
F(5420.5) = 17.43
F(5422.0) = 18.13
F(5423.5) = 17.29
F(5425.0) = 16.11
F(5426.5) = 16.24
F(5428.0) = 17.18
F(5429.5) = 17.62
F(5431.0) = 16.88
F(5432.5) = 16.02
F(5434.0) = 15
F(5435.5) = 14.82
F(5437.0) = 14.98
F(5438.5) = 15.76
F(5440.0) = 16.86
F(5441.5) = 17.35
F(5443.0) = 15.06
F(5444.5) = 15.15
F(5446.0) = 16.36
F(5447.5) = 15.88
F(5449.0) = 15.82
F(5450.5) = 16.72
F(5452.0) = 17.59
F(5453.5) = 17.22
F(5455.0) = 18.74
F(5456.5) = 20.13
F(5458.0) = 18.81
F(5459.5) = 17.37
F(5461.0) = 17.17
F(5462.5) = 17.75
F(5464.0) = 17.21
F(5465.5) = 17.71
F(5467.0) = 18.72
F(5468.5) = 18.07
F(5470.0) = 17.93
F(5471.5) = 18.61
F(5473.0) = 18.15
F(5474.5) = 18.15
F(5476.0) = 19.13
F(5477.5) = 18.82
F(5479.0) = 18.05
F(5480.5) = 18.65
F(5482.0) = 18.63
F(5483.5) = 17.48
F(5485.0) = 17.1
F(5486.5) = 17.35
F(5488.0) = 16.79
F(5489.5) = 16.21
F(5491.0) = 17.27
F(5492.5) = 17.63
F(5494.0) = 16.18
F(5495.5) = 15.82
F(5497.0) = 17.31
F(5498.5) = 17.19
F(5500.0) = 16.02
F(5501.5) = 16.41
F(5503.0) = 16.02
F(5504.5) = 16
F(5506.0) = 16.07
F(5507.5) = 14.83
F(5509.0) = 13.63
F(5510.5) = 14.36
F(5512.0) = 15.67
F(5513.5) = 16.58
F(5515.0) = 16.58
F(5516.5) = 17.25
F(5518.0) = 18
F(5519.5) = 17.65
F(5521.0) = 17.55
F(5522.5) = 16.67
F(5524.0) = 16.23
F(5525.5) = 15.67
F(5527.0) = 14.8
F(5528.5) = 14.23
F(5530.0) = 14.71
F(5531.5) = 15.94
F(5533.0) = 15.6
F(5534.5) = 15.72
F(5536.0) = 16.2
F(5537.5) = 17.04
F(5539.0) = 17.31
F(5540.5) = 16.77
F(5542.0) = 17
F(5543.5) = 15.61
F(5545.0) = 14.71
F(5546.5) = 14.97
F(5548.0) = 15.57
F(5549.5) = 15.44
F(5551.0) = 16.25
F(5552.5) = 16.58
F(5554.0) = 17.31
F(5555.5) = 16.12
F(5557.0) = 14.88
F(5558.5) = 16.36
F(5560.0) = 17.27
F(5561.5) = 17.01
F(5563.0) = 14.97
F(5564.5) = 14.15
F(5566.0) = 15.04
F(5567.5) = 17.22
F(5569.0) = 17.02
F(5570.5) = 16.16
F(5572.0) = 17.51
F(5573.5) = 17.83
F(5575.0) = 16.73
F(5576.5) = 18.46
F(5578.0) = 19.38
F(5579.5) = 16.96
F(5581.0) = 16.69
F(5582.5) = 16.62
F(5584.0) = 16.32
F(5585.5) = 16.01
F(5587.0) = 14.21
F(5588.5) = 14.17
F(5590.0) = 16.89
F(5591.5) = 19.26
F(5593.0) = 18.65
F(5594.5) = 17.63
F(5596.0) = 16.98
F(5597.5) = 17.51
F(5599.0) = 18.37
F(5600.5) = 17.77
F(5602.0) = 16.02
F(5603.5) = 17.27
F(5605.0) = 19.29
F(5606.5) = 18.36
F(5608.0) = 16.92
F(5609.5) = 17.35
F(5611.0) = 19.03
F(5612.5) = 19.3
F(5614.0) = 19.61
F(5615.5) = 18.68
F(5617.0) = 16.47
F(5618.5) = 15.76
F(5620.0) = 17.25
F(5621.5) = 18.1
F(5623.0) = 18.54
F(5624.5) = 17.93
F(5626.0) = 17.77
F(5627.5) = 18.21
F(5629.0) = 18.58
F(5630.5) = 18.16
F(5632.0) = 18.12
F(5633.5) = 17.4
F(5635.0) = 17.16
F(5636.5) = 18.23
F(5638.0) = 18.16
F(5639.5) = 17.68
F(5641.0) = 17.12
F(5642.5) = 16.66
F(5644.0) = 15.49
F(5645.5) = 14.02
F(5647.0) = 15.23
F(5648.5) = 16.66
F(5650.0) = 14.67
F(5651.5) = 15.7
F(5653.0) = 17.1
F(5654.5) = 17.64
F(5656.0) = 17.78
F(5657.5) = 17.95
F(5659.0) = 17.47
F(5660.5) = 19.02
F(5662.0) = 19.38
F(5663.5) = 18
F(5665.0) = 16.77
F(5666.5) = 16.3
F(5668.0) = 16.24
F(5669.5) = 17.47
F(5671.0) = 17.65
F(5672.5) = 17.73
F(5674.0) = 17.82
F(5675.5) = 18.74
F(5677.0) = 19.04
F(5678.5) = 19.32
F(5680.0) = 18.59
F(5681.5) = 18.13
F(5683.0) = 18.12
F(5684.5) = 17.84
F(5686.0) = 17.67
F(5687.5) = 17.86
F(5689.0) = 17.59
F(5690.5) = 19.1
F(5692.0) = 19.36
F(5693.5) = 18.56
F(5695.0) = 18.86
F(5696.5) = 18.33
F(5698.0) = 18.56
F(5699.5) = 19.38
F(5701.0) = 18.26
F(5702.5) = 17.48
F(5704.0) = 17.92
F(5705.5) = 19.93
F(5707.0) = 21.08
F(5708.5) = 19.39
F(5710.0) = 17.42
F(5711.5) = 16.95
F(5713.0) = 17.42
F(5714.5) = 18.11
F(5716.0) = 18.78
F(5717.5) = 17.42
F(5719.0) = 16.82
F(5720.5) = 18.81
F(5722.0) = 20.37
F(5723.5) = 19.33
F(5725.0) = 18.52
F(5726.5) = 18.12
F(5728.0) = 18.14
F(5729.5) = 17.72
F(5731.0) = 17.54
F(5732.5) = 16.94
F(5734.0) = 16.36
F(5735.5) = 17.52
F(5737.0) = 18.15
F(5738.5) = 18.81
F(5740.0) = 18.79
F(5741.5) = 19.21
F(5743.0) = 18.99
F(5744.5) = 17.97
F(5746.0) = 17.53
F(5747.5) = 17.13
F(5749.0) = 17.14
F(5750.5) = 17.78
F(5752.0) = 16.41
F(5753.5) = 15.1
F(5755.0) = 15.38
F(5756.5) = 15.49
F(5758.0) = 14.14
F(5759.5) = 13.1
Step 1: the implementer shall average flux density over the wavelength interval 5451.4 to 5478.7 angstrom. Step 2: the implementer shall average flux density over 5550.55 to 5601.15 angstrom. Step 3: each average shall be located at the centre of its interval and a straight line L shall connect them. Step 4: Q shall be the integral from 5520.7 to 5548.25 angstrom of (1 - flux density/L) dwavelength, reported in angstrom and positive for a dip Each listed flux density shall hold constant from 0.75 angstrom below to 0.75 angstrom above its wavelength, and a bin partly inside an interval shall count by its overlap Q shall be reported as 2.2 angstrom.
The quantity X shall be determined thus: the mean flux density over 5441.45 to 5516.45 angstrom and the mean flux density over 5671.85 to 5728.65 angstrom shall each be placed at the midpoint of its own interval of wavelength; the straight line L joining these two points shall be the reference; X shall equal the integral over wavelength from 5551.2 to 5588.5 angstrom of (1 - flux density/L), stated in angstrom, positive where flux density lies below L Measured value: 2.4 angstrom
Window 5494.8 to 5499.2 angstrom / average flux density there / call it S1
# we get 16.8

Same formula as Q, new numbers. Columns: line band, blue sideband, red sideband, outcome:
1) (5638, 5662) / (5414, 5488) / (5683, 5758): 1.3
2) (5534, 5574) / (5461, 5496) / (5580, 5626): 3.0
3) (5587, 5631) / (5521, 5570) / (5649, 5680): -2.3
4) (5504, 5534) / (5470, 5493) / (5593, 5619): 3.3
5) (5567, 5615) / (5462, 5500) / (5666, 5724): 1.5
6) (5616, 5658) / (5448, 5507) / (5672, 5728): 2.4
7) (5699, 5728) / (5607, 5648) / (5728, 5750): -1.2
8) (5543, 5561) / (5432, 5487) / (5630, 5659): 1.2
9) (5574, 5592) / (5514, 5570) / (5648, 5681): -0.2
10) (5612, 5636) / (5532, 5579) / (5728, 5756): -1.6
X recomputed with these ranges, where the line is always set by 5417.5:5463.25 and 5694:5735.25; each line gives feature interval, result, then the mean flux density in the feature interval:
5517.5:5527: 0.3 angstrom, 16.8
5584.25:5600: 0.6 angstrom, 17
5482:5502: 0.3 angstrom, 16.9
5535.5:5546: 0.6 angstrom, 16.3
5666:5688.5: 0.2 angstrom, 17.9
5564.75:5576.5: 0.5 angstrom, 16.8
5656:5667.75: 0.2 angstrom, 17.8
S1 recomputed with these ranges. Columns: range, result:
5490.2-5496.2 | 16.7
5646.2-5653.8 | 15.9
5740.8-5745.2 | 18.7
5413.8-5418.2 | 16.8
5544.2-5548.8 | 15.1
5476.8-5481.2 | 18.5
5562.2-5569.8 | 15.7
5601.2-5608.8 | 17.6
